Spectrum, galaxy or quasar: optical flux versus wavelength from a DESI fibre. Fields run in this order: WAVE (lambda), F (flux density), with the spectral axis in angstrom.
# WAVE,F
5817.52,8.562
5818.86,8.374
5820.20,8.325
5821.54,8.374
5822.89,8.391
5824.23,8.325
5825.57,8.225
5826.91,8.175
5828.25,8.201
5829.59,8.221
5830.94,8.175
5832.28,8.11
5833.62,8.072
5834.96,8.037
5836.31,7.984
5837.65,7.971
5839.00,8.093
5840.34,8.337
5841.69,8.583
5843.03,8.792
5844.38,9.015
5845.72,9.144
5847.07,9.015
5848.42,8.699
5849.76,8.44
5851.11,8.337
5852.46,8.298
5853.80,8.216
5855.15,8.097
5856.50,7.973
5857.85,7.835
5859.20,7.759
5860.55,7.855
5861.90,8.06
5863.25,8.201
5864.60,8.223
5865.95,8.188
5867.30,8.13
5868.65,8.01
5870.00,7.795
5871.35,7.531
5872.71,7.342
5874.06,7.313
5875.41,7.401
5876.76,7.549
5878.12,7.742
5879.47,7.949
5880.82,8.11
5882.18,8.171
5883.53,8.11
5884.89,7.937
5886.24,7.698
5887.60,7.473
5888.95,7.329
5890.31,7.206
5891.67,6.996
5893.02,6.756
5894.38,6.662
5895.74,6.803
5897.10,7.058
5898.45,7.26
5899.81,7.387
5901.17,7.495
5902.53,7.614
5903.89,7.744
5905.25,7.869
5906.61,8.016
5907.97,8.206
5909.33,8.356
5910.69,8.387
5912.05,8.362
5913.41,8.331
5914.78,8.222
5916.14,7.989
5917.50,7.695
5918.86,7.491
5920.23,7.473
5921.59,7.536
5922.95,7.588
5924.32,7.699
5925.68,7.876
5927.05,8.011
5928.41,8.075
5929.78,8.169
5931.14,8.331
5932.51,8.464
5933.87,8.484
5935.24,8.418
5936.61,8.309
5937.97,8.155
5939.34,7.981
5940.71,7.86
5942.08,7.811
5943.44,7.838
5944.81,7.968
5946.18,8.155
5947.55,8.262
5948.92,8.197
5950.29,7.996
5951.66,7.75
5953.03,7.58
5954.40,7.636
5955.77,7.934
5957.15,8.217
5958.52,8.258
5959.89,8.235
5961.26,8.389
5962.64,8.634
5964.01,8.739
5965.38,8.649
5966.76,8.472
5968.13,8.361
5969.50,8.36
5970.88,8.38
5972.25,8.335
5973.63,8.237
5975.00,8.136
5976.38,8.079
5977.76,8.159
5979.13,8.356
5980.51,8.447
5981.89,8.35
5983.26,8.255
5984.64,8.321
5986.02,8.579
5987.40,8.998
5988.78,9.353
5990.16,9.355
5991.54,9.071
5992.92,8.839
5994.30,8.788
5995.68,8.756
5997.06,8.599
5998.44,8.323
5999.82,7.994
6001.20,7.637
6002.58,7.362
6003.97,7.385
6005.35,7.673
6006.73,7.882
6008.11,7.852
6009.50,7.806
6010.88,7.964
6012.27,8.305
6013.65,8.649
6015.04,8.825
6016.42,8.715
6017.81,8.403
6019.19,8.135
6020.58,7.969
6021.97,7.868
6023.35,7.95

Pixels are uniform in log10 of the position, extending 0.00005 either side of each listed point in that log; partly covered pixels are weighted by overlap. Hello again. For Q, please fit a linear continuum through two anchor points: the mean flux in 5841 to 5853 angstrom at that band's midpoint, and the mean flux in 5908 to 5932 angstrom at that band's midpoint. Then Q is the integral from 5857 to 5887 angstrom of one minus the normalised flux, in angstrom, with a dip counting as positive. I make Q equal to 2.1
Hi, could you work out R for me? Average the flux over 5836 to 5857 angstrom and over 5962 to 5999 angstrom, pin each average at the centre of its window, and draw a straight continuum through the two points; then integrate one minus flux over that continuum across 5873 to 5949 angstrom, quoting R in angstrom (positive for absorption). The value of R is 6.2 angstrom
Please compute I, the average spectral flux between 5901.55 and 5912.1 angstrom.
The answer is 8.04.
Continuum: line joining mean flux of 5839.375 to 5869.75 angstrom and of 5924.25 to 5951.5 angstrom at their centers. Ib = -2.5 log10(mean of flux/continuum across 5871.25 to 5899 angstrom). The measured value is 0.11 mag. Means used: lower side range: 8.32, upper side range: 8.11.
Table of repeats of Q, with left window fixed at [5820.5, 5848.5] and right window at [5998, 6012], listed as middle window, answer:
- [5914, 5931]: 0.5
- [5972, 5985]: -0.6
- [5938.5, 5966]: -0.5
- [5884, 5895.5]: 1.3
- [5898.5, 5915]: 0.3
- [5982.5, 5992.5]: -1.3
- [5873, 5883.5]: 0.6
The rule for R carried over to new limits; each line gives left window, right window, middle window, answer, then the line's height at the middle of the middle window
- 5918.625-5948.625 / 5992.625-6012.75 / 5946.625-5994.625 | -2.1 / 8.04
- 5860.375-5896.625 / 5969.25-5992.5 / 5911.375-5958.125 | 0.7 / 8.12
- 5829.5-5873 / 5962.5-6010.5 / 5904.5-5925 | 0.8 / 8.27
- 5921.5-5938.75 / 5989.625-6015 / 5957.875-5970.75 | -0.4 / 8.17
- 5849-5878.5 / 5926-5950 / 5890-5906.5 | 1.6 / 8.03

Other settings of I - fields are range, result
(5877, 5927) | 7.69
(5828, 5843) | 8.19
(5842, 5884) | 8.11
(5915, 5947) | 7.98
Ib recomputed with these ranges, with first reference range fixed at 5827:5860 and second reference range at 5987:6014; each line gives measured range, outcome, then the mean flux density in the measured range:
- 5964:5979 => 0.00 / 8.34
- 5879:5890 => 0.07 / 7.82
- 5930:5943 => 0.01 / 8.2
